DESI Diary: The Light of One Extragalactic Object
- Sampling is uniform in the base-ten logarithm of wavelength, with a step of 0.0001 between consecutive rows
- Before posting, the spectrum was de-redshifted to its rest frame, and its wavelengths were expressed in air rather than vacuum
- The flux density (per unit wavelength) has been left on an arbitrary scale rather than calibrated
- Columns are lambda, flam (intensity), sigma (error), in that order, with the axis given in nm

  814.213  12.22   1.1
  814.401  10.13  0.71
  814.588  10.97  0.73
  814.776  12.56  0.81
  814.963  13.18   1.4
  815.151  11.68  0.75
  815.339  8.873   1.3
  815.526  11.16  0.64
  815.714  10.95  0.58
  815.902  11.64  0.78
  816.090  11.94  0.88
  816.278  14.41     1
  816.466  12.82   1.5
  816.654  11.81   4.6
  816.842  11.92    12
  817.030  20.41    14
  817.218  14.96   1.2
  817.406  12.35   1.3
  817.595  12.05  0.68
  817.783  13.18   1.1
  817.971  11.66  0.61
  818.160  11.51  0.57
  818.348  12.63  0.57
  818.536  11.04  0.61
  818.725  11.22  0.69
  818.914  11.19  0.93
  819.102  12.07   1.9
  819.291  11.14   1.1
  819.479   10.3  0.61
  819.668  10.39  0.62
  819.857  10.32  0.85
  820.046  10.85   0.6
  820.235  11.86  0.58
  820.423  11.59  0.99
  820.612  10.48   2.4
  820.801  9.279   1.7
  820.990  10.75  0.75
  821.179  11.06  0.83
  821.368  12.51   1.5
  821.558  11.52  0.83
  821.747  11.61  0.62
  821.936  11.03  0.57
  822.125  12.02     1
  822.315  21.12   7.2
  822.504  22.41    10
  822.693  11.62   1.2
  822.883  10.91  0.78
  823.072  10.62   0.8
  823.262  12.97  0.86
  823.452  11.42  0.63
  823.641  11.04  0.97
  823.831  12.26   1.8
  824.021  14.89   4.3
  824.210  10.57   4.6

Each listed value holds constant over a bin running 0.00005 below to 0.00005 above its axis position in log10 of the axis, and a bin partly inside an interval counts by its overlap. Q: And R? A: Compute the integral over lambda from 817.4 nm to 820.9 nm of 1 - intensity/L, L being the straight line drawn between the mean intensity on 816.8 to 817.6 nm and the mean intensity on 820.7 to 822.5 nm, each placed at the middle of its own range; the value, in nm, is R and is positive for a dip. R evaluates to 0.66 nm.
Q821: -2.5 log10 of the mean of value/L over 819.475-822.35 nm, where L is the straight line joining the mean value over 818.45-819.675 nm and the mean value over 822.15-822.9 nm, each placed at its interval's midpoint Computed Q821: 0.22 mag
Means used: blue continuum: 11.1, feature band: 11.5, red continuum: 16.7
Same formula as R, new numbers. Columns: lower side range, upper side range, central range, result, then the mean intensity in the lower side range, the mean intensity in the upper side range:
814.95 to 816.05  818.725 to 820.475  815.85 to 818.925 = -0.47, 11.1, 11.1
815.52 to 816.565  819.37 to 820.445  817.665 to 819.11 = -0.05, 12.2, 10.8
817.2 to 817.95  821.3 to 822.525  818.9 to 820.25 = 0.25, 12.8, 14.2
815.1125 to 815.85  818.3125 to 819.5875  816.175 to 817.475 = -0.38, 10.6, 11.3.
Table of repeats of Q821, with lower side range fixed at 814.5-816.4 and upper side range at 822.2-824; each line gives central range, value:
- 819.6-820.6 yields 0.19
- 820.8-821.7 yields 0.19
